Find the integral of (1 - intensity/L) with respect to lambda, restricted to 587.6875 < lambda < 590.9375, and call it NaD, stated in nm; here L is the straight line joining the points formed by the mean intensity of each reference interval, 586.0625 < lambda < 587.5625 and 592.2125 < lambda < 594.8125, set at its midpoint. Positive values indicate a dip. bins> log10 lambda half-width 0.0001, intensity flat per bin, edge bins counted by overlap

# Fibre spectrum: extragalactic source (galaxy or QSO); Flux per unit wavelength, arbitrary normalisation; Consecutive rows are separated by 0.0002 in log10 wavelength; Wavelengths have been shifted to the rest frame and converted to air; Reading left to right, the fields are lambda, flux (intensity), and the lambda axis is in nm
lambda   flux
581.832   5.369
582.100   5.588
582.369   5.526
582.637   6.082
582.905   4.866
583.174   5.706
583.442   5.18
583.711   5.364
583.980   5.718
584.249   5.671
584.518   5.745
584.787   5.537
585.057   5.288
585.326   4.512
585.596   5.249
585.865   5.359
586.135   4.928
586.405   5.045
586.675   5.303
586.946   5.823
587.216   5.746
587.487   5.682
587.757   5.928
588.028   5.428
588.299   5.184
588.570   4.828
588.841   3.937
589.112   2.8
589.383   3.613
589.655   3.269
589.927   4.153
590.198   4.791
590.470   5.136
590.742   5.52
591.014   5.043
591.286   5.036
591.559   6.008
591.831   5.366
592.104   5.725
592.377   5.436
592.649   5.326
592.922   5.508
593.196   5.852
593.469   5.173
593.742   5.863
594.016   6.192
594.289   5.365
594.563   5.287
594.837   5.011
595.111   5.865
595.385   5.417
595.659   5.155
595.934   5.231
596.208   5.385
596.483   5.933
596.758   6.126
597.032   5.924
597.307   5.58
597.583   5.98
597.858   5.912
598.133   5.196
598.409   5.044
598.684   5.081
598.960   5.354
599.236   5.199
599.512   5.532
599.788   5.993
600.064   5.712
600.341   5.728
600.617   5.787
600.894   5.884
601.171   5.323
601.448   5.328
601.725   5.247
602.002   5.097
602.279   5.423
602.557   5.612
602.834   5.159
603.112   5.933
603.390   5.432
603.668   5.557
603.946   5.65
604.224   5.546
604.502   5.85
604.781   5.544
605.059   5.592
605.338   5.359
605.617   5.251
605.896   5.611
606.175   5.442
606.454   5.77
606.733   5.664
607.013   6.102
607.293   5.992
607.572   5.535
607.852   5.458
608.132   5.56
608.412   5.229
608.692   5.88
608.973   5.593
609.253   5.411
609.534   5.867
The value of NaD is 0.56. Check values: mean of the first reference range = 5.43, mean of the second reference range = 5.53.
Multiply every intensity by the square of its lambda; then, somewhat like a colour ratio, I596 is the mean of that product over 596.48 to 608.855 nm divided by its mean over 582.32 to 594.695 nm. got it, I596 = 1.12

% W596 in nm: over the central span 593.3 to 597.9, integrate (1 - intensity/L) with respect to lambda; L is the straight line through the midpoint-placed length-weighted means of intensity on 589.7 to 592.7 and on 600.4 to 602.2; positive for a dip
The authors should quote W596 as -0.271 nm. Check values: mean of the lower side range 5.17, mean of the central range 5.61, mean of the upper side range 5.46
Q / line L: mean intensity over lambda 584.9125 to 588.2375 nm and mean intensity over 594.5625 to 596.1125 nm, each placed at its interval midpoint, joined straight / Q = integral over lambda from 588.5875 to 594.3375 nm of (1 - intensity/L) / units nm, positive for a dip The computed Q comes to 0.37 nm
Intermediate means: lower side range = 5.35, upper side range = 5.33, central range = 5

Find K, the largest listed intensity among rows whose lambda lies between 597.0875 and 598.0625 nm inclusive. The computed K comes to 5.98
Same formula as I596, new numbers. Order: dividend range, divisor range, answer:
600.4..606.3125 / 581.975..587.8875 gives 1.08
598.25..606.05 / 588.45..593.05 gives 1.19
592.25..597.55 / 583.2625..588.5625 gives 1.06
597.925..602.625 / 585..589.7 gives 1.16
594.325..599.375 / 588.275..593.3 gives 1.15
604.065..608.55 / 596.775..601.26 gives 1.02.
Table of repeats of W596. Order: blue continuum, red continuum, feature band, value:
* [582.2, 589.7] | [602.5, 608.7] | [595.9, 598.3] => -0.14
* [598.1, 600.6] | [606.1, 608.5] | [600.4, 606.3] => 0.05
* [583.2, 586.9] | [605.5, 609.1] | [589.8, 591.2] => 0.12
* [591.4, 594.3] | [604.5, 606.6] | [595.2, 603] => 0.09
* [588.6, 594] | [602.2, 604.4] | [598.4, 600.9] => -0.08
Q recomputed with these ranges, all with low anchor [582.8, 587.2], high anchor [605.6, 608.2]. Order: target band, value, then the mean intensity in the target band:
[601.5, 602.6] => 0.053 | 5.32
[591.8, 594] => -0.047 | 5.57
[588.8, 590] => 0.425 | 3.49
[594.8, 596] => 0.027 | 5.37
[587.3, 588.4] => -0.039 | 5.57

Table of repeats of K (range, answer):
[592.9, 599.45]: 6.192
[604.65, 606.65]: 5.77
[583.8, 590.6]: 5.928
